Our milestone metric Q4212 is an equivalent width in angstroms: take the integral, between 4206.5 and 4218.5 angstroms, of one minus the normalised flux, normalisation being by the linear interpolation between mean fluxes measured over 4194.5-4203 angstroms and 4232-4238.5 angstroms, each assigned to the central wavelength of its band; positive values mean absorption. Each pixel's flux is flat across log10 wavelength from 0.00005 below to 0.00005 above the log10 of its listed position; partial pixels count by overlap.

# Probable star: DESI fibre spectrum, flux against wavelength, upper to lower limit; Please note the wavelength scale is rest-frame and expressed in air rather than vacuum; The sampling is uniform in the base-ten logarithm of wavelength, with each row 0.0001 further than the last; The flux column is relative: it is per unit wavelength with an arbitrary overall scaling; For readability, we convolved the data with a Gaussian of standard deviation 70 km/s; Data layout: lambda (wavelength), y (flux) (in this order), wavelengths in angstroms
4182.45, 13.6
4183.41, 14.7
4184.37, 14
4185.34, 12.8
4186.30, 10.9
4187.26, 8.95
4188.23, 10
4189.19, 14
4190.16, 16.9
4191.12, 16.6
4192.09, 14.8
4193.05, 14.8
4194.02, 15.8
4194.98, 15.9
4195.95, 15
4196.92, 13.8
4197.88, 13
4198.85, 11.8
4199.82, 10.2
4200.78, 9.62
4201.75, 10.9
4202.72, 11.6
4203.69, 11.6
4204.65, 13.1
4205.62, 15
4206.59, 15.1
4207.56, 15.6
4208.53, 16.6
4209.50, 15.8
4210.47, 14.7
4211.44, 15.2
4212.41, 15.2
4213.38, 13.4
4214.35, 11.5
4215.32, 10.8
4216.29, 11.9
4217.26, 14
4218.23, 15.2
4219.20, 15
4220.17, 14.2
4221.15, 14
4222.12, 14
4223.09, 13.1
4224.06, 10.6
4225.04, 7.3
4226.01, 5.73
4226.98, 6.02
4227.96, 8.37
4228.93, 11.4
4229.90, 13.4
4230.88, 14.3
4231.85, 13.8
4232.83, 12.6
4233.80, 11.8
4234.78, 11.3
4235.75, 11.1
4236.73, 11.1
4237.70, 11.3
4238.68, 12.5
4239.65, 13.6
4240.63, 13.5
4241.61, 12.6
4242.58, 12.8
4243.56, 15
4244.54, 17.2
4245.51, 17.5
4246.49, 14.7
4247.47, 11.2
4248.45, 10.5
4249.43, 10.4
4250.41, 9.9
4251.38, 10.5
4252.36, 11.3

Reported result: -2.0 angstroms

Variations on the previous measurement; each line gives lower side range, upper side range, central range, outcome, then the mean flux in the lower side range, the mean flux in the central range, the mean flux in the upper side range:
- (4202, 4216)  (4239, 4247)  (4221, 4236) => 3.32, 13.9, 11.1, 14.6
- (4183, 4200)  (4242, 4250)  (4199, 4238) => 3.36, 13.6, 12.4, 13.6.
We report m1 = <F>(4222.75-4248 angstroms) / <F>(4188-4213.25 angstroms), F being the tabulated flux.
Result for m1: 0.86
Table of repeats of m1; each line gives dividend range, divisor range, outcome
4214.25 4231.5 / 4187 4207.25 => 0.88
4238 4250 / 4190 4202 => 0.97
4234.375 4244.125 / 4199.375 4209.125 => 0.97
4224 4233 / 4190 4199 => 0.69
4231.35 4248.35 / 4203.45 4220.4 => 0.93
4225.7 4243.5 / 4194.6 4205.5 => 0.94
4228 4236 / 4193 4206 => 0.95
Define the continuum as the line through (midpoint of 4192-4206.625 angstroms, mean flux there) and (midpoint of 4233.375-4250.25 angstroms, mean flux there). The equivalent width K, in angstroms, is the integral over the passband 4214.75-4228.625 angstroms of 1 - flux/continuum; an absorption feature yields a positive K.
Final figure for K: 1.6 angstroms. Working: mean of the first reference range 13.2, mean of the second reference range 12.8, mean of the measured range 11.4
